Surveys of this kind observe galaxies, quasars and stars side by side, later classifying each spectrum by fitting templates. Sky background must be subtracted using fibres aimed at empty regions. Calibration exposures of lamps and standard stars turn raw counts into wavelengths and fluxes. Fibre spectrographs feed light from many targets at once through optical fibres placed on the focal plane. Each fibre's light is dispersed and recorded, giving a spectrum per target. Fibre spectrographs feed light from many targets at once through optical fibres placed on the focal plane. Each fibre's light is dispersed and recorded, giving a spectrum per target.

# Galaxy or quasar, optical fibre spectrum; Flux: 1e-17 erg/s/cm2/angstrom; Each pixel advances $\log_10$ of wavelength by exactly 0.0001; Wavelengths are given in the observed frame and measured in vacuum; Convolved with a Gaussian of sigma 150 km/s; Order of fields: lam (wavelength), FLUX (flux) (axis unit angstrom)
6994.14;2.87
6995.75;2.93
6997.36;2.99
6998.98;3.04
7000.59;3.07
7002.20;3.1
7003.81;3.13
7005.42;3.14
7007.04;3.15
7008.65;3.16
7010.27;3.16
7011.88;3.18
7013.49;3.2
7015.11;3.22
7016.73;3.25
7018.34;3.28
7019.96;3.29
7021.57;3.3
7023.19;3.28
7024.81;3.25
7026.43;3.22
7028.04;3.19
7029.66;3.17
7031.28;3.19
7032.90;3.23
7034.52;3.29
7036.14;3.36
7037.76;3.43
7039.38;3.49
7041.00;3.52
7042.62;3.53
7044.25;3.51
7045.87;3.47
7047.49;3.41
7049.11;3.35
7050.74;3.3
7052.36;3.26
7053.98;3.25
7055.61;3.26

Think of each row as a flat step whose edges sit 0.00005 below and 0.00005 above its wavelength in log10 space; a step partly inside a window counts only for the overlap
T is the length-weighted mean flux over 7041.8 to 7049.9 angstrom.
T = 3.45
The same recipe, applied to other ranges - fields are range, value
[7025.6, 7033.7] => 3.2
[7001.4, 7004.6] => 3.12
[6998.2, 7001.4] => 3.06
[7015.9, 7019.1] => 3.27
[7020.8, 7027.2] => 3.26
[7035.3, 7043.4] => 3.47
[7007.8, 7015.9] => 3.18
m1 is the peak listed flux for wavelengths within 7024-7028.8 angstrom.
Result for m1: 3.25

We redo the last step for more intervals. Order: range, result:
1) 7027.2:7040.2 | 3.49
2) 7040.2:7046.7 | 3.53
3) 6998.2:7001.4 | 3.07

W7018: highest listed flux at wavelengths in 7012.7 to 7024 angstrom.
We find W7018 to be 3.3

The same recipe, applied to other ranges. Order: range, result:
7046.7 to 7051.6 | 3.41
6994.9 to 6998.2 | 2.99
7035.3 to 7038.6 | 3.43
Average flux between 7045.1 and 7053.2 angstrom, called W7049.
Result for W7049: 3.36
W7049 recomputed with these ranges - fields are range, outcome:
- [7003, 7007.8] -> 3.14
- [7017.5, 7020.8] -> 3.29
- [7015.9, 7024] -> 3.28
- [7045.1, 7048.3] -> 3.44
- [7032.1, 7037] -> 3.29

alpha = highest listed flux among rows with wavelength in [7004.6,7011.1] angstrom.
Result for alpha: 3.16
